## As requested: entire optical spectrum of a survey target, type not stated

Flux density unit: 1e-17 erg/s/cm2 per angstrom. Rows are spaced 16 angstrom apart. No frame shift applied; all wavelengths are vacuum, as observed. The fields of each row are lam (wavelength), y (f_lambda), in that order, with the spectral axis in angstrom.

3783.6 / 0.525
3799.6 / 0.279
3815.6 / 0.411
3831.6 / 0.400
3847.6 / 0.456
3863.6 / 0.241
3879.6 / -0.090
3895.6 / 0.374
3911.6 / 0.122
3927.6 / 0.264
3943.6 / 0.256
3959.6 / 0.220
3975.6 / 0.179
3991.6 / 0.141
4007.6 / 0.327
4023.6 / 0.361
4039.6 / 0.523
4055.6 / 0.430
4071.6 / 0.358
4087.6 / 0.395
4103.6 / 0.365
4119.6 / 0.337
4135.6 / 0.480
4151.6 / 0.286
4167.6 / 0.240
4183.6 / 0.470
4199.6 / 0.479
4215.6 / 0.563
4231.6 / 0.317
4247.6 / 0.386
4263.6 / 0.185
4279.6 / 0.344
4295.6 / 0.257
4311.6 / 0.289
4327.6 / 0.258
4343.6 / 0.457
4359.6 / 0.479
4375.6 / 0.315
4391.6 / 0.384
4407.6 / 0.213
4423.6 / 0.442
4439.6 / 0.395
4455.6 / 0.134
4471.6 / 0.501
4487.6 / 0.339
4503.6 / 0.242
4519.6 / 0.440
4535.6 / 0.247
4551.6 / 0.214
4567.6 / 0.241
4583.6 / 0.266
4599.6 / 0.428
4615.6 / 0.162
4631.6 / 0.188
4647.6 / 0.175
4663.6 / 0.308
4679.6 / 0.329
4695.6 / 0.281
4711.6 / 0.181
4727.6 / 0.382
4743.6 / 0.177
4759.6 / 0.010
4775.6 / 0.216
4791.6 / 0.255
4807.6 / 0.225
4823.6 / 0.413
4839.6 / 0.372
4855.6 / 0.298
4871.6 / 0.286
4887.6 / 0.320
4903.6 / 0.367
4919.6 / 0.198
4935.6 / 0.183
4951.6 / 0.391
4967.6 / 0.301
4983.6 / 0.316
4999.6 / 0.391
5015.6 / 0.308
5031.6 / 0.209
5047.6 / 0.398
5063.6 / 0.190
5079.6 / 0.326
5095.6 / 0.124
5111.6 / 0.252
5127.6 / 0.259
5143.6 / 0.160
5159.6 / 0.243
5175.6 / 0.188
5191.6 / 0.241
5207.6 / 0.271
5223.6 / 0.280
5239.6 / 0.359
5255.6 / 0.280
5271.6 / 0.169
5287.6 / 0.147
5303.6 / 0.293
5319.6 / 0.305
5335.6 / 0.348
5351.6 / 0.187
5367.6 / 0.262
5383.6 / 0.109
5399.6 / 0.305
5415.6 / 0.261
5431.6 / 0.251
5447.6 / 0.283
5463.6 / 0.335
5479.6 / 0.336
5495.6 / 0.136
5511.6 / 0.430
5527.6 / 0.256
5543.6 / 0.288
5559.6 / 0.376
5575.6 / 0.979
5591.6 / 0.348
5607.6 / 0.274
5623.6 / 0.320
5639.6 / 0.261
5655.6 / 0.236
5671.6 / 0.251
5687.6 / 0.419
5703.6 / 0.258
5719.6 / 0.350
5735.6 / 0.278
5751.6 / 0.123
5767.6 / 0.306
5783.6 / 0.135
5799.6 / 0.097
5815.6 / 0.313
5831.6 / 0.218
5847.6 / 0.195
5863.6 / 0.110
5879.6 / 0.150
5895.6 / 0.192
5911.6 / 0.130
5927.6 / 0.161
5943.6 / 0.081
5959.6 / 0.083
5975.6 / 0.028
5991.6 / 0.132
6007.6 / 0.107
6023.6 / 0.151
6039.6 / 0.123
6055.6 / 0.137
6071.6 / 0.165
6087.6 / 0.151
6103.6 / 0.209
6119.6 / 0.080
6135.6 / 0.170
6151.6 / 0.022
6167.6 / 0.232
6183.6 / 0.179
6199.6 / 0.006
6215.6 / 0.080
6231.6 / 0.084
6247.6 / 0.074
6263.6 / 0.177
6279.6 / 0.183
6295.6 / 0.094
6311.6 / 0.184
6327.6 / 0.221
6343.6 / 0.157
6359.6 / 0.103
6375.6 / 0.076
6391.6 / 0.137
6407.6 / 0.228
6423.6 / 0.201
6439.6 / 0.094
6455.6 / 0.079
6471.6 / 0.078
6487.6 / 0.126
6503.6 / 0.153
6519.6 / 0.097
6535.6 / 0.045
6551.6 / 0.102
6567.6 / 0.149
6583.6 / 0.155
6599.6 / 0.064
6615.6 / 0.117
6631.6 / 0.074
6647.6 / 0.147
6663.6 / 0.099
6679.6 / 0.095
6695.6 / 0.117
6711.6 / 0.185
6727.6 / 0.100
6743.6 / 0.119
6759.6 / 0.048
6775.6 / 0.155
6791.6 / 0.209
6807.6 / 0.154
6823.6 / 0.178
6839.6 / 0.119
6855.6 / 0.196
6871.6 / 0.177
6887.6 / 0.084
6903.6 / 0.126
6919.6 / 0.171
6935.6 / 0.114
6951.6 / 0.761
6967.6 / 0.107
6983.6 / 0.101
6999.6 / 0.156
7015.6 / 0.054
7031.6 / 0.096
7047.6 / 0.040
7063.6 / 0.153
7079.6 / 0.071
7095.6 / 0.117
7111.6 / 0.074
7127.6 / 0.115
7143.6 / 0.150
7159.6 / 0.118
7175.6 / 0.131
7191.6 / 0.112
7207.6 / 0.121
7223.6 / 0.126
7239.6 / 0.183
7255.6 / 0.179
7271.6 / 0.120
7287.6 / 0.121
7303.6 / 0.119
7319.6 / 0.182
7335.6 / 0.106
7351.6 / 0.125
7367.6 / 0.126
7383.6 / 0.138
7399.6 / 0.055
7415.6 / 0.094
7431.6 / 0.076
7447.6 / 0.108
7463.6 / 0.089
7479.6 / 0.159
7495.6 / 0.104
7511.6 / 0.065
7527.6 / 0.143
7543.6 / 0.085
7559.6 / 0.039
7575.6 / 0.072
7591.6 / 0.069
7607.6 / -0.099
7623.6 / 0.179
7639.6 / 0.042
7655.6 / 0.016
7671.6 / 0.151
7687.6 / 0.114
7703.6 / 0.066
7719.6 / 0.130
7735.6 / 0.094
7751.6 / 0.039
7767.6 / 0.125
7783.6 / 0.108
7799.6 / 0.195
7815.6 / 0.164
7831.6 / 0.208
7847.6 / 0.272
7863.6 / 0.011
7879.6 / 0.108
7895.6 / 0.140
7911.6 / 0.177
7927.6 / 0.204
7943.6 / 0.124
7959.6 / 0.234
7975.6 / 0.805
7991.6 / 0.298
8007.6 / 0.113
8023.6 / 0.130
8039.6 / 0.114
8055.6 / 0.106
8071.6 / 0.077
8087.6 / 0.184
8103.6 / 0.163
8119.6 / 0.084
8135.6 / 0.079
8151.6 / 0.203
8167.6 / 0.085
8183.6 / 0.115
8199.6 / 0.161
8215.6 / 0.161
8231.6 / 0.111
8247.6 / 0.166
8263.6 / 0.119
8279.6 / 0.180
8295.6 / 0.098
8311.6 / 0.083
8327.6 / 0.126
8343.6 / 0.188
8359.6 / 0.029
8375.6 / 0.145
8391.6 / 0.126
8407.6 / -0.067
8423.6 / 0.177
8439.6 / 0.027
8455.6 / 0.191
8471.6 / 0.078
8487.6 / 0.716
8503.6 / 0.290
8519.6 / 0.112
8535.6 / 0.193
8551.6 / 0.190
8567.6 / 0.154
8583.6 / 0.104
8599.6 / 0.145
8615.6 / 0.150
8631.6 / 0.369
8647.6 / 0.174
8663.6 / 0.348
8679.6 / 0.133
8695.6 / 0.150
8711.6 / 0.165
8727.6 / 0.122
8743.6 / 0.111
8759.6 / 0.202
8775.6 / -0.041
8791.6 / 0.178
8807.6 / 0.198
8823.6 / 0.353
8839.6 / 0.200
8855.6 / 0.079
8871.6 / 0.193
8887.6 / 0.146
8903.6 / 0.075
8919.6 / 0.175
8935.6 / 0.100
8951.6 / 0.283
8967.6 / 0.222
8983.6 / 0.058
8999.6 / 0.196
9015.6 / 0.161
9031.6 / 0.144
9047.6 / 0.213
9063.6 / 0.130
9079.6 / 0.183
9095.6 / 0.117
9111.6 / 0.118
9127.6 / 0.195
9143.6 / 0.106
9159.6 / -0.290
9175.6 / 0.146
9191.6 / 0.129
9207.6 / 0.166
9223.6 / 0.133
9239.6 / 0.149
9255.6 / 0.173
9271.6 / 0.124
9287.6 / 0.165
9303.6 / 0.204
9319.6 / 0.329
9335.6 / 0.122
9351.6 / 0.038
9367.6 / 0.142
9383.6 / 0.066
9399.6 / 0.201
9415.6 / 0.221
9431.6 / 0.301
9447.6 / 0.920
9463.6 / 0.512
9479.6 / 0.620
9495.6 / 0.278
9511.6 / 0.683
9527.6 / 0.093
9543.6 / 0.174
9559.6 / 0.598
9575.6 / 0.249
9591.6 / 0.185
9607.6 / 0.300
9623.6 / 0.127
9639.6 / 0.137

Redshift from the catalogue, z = 1.139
